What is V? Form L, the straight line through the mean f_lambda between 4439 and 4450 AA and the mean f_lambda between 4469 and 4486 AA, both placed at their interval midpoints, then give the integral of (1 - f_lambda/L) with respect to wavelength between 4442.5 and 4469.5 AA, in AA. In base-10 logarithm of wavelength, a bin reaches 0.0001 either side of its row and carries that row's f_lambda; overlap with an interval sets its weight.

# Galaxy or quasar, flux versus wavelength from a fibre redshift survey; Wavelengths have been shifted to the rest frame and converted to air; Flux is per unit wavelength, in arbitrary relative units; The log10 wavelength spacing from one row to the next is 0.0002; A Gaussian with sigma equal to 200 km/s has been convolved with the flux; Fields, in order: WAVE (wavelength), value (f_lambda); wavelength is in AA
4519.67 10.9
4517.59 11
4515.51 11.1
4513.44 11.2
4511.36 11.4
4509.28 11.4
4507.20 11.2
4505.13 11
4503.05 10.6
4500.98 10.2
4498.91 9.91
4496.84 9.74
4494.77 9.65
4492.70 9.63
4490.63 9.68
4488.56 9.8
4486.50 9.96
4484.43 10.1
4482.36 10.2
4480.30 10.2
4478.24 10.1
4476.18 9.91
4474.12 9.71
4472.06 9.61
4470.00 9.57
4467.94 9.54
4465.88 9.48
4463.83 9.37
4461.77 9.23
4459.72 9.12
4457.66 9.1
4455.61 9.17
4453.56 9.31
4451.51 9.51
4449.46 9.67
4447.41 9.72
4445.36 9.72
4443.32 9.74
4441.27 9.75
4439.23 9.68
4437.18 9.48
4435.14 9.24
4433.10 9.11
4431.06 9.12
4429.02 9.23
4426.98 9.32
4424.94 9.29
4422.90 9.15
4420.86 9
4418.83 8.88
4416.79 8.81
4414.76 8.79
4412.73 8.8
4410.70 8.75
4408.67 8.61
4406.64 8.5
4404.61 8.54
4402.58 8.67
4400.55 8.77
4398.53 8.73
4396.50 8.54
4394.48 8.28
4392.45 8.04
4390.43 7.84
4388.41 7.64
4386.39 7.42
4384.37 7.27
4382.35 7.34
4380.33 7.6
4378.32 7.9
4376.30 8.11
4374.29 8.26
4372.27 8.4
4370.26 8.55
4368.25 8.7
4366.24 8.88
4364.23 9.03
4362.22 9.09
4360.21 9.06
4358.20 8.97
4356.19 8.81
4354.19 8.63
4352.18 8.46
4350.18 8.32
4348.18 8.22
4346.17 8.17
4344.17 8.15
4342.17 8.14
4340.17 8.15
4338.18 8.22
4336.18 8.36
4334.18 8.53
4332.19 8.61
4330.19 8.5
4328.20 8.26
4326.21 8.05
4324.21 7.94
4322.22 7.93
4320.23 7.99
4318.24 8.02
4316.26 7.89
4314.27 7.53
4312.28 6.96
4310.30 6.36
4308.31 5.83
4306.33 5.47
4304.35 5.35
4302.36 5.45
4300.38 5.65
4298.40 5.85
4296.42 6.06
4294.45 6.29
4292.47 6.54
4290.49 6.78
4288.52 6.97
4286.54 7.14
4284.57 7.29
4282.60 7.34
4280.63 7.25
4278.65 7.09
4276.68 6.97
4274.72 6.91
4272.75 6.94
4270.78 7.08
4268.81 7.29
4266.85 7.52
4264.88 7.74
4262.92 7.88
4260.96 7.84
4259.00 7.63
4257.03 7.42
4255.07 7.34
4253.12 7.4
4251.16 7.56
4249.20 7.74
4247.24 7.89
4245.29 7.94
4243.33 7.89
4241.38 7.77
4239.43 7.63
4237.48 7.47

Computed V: 1.0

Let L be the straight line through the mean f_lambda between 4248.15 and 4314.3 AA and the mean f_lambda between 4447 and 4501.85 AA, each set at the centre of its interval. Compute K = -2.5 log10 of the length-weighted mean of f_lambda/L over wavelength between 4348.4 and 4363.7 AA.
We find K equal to -0.10 mag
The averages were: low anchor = 6.88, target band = 8.74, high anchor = 9.67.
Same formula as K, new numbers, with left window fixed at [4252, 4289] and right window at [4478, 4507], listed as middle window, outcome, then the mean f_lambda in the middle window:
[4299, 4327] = 0.15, 6.86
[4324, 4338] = -0.03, 8.33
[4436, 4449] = -0.02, 9.68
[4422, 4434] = 0.01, 9.2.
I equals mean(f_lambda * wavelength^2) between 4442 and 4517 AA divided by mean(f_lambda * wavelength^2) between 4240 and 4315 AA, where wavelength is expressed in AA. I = 1.6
